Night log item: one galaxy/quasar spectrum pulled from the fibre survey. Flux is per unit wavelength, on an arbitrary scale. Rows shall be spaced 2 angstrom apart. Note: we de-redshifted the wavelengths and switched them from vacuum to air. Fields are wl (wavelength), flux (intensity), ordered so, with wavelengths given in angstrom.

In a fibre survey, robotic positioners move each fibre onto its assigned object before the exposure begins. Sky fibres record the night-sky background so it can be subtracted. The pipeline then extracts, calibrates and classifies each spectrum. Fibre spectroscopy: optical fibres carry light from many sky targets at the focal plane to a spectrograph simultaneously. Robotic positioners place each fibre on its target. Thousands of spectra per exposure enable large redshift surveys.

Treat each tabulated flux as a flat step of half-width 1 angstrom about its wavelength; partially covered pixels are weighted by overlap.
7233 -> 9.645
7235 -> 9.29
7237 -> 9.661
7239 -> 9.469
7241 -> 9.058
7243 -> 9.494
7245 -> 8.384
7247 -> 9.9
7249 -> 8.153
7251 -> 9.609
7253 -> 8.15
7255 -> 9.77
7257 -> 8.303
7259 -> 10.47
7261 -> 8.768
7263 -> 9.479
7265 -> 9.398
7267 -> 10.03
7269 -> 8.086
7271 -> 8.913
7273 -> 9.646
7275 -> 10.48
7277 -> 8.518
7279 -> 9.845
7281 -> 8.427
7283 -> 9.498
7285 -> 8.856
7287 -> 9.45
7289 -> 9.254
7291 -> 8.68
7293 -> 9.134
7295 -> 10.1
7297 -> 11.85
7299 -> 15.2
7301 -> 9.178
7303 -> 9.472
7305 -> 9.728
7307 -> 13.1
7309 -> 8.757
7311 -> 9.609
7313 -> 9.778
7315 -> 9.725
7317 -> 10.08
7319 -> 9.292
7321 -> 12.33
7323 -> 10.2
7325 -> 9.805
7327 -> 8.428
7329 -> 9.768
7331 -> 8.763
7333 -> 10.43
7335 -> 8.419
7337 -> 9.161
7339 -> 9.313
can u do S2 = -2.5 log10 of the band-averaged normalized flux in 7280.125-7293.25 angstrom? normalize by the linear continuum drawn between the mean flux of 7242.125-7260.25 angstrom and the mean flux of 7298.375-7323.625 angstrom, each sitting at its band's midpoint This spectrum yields 0.10 mag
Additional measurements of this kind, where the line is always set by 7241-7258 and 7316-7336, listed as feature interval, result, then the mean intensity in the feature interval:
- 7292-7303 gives -0.16 mag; 10.9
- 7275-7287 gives 0.01 mag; 9.18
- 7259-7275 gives -0.02 mag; 9.35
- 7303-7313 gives -0.07 mag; 10.2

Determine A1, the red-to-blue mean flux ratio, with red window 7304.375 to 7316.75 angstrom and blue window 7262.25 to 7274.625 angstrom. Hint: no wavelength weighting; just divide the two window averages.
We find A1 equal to 1.09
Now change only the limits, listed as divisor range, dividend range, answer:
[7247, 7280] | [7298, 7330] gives 1.11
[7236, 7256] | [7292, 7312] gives 1.16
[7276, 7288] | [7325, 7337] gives 1.01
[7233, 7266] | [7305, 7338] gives 1.07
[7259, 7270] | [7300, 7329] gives 1.07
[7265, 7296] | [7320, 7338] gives 1.05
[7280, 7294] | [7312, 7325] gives 1.13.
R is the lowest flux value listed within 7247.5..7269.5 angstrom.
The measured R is 8.086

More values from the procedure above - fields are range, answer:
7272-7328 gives 8.427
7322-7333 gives 8.428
